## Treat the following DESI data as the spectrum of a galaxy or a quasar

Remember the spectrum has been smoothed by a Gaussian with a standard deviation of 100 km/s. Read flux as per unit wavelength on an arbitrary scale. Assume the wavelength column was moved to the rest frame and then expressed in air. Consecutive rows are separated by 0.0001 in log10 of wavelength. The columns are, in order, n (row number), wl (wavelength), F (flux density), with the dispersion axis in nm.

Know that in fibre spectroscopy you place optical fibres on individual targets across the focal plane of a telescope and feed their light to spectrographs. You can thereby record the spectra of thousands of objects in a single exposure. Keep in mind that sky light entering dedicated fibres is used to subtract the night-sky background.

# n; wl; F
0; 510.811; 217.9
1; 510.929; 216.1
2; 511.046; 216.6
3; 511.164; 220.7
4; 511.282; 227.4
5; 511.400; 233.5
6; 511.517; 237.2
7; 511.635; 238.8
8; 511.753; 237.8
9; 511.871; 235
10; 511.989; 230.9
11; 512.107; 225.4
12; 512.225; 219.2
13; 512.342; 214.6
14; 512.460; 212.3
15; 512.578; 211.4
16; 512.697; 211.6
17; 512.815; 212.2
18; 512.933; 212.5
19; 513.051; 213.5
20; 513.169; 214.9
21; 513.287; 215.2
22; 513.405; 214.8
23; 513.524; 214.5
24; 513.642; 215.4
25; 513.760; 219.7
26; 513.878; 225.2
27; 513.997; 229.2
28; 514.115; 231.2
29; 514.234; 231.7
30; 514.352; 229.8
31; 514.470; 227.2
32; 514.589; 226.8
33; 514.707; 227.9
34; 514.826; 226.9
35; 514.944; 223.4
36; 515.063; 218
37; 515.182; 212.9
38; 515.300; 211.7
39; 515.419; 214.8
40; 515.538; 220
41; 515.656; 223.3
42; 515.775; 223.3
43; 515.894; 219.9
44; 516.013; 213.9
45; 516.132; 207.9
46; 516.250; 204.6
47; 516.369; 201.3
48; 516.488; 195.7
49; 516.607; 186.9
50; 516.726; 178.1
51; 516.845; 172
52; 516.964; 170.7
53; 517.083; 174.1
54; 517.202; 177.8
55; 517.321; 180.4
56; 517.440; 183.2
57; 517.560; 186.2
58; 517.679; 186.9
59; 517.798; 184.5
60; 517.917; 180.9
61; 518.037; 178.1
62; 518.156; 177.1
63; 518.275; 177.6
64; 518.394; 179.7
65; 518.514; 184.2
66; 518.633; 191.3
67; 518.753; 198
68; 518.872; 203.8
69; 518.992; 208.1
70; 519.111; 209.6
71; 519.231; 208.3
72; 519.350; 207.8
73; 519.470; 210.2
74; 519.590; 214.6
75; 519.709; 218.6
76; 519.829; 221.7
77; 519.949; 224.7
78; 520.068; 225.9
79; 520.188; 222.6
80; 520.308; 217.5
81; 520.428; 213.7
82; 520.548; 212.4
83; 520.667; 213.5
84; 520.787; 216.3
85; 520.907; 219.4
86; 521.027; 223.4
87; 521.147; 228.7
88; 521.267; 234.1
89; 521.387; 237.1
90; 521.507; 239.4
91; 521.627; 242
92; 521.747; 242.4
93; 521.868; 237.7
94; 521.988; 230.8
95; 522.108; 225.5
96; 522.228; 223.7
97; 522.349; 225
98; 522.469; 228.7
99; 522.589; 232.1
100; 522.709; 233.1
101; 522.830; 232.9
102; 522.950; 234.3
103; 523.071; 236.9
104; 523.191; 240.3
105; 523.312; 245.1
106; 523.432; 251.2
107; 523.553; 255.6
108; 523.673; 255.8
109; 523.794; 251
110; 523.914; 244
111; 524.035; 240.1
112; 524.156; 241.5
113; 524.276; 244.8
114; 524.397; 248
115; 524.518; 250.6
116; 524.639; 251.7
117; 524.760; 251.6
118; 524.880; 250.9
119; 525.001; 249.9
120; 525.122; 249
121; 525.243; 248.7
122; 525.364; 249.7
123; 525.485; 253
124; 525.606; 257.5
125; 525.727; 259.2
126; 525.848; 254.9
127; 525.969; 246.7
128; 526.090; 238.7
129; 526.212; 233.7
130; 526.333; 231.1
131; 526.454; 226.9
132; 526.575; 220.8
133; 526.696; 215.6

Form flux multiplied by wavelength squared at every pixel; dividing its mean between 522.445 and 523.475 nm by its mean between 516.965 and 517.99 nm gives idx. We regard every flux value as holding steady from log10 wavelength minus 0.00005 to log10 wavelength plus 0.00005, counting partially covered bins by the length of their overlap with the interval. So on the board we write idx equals 1.3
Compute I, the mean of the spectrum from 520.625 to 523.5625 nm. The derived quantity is 233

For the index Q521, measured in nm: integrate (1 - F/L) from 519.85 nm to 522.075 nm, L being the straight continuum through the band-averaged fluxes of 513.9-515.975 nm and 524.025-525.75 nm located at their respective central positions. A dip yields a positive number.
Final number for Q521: 0.12 nm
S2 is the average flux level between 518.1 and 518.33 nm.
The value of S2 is 178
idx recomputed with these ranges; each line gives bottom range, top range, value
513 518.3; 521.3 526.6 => 1.22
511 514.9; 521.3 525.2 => 1.13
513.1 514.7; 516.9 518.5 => 0.82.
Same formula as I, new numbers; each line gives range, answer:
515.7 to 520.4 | 198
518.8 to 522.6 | 222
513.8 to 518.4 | 203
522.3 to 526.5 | 244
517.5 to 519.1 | 188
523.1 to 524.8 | 248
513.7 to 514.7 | 228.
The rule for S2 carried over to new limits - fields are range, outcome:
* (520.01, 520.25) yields 224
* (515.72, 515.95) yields 221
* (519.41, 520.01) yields 218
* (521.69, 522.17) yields 234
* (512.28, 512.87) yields 212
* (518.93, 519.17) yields 209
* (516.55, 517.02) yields 177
